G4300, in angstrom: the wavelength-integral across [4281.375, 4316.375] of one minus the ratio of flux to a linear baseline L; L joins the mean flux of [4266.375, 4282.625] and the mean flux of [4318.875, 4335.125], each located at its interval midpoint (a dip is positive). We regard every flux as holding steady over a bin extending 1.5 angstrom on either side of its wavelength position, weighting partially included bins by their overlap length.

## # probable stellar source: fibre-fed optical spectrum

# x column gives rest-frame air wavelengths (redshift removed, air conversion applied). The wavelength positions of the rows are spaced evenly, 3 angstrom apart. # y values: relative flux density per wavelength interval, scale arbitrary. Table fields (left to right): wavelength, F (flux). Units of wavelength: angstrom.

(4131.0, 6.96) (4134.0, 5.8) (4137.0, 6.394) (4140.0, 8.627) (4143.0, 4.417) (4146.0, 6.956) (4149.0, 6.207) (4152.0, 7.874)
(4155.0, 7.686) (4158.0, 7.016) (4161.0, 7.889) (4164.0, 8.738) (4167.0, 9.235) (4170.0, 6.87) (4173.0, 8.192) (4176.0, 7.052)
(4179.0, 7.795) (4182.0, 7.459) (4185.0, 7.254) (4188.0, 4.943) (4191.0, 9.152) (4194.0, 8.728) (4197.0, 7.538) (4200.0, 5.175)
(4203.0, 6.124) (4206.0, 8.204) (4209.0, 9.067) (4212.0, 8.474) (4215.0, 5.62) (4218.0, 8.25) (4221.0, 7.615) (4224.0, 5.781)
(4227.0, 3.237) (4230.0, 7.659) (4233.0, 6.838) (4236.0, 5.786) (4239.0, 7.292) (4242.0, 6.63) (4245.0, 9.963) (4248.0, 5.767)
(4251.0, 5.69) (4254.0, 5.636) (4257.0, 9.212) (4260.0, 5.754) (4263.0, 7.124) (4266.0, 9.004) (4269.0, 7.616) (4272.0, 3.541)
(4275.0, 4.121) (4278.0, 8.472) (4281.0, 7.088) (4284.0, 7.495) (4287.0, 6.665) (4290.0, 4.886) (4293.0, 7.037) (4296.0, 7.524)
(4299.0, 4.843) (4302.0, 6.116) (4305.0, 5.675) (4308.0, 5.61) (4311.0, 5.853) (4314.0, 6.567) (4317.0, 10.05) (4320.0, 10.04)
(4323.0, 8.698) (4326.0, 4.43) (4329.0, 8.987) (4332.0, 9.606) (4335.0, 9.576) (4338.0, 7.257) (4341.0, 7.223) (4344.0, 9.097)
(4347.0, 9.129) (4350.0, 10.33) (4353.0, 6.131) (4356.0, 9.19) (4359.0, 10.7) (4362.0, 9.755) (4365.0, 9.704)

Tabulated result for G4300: 4.6 angstrom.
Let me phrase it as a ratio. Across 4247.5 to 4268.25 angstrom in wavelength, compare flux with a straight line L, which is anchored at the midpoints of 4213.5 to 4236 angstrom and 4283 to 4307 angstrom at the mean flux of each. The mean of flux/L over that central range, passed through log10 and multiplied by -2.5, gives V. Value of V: -0.11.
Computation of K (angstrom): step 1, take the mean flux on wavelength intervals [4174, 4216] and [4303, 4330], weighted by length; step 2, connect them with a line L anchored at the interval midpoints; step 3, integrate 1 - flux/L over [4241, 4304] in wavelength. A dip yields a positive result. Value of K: 5.5 angstrom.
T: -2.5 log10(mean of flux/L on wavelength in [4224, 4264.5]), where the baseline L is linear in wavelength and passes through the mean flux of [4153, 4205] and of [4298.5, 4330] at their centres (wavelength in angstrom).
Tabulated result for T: 0.10 mag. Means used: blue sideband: 7.47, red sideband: 7.02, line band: 6.63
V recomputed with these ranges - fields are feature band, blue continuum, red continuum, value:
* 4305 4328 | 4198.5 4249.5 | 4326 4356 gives 0.12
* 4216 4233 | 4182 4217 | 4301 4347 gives 0.14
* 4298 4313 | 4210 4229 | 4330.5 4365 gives 0.40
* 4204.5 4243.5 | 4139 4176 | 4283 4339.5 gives 0.06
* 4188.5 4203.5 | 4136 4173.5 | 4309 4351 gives 0.05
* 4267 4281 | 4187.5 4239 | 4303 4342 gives 0.19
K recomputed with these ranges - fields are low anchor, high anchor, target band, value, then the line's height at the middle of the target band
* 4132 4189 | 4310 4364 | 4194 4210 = 0.43 angstrom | 7.51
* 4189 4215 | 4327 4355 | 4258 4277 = 4.05 angstrom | 8.05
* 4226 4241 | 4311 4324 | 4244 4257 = -0.40 angstrom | 6.73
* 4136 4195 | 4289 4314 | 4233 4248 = -1.27 angstrom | 6.64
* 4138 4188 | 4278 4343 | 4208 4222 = -0.84 angstrom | 7.32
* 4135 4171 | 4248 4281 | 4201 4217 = -1.14 angstrom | 6.95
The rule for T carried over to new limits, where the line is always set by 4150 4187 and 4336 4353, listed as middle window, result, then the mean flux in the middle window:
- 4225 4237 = 0.33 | 5.88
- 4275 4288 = 0.15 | 7.08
